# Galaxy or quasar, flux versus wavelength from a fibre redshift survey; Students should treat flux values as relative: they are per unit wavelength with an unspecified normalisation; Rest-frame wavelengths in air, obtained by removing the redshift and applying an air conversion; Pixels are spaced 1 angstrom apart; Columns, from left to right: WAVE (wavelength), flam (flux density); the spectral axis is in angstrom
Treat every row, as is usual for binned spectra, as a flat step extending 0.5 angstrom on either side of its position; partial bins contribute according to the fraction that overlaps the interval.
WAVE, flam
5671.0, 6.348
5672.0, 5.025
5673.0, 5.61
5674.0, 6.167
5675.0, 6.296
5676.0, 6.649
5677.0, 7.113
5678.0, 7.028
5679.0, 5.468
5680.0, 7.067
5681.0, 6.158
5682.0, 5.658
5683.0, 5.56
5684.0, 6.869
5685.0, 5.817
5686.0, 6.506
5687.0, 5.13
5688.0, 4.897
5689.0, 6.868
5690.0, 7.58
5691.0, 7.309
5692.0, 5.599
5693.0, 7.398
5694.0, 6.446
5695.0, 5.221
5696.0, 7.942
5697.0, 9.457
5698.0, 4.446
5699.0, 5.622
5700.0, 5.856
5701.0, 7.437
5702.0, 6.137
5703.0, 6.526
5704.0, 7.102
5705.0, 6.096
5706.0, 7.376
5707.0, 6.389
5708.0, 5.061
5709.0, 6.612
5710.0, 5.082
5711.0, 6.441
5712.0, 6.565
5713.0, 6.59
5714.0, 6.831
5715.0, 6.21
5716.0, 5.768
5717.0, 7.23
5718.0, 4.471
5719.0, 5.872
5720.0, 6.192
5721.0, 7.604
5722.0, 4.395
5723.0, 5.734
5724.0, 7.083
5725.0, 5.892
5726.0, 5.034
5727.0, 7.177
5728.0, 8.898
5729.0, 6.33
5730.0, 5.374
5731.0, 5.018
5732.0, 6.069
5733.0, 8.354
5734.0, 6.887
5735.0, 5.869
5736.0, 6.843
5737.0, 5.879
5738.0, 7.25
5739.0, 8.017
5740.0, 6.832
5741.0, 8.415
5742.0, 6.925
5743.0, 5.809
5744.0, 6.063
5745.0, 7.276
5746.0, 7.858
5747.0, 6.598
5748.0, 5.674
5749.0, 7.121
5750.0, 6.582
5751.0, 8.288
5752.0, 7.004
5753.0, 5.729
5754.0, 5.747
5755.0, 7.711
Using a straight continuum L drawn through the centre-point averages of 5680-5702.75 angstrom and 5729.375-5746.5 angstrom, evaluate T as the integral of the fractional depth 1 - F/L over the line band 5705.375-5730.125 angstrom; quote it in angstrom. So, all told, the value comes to 1.2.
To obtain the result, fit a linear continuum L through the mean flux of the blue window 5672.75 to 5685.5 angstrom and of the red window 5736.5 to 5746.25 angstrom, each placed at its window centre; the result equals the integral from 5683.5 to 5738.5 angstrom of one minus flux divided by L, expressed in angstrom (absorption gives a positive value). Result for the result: 2.3 angstrom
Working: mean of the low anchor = 6.28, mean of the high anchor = 7.01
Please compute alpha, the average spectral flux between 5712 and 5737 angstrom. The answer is 6.32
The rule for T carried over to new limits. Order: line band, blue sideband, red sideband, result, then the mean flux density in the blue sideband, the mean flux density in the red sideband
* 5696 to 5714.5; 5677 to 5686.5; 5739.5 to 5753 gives 0.13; 6.28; 6.91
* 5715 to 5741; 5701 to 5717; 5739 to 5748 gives 1.04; 6.38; 6.96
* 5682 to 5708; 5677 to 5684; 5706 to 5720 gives -0.87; 6.28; 6.14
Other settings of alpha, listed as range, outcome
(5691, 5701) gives 6.54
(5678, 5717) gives 6.36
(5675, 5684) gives 6.36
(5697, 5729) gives 6.3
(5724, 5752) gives 6.76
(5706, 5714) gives 6.23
